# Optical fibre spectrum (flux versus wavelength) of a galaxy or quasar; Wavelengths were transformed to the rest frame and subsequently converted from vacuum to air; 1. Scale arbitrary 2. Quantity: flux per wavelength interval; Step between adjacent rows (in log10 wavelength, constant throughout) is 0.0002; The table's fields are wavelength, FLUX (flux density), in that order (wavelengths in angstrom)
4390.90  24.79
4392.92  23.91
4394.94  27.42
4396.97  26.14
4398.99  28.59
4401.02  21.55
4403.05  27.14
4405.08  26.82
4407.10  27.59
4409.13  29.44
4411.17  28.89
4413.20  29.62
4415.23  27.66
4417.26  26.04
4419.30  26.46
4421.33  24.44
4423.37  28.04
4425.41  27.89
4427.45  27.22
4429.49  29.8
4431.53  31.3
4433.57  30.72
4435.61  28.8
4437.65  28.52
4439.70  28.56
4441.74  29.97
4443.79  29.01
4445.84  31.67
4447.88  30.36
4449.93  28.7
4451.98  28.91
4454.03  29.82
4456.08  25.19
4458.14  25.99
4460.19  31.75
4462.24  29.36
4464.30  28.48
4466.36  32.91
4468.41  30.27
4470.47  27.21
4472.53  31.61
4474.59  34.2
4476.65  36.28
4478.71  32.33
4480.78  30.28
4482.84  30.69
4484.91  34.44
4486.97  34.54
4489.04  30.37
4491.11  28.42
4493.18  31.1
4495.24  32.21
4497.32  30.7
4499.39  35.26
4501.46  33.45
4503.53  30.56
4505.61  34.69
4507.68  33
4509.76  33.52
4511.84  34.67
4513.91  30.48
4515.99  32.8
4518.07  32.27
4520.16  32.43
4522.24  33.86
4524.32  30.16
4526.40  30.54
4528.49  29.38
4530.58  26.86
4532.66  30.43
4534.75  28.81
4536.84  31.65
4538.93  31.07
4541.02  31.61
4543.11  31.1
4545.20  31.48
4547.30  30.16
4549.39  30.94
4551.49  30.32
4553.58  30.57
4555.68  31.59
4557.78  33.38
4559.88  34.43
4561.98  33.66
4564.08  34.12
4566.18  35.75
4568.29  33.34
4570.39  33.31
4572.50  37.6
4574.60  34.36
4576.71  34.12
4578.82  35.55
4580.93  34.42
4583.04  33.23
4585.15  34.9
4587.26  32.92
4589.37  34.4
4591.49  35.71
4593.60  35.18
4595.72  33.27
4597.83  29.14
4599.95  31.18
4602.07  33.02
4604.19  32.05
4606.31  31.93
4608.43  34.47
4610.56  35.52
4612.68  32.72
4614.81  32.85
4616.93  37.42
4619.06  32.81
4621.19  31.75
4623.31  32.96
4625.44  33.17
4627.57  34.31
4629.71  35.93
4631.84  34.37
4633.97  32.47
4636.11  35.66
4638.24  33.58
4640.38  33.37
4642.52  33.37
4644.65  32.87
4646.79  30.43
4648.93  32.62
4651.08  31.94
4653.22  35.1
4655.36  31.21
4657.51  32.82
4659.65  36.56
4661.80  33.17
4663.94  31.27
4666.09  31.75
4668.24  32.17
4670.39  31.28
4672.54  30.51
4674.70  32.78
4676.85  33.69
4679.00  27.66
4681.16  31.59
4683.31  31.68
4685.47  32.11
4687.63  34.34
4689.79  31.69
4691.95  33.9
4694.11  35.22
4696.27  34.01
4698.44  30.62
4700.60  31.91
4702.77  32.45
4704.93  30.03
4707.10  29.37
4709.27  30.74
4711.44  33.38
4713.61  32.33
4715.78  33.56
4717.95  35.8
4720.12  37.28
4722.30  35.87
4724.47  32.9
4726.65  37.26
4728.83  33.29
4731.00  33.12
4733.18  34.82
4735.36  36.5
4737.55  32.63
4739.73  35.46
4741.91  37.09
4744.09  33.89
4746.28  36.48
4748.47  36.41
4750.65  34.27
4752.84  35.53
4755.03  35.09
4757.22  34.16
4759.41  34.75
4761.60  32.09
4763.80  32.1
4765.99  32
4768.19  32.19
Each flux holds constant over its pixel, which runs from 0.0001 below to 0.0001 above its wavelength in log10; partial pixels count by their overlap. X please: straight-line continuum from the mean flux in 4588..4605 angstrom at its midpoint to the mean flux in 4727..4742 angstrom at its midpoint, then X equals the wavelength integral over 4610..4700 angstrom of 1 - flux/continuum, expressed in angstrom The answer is 2.0 angstrom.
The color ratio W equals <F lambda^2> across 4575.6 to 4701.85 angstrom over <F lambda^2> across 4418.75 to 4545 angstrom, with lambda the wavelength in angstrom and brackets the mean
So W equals 1.2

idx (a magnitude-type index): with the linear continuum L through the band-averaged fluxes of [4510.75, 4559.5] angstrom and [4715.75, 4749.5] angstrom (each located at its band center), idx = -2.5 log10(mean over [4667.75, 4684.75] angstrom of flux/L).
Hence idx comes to 0.09 mag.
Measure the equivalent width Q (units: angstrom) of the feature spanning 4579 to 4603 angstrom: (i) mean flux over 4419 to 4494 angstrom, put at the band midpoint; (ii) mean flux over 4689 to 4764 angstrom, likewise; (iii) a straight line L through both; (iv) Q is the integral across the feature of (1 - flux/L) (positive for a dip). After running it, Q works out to -1.2 angstrom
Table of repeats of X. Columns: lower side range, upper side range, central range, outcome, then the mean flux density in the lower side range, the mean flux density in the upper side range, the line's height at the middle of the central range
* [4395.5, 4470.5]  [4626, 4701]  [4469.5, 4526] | -5.0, 28.4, 32.8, 29.6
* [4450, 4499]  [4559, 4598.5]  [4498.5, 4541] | 0.6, 30.8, 34.2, 32.3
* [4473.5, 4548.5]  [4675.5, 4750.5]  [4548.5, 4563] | 0.0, 31.8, 33.5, 32.2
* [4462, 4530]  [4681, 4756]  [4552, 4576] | -0.9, 31.9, 33.8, 32.5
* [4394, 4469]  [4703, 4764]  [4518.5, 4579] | -2.9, 28.4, 34.2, 30.6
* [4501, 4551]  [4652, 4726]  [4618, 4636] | -0.8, 31.5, 32.7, 32.2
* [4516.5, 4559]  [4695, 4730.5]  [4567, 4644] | -4.8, 31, 33.2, 31.8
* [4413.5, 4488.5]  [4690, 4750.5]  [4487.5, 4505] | -0.7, 29.7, 33.9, 30.4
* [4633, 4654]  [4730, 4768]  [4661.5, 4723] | 2.3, 33.1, 34.4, 33.7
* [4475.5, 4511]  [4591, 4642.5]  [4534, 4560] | 1.3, 32.5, 33.5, 32.9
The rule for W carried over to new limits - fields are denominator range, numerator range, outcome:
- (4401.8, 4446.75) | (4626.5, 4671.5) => 1.29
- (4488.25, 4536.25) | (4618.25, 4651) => 1.11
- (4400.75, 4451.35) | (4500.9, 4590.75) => 1.21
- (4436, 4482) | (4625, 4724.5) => 1.20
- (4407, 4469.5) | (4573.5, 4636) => 1.26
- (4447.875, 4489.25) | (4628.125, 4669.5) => 1.17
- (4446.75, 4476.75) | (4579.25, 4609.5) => 1.18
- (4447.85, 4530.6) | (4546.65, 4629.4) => 1.12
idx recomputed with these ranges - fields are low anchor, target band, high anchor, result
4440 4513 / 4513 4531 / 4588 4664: 0.03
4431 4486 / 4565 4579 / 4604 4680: -0.09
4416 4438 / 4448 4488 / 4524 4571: -0.05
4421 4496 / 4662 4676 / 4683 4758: 0.05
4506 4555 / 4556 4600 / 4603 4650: -0.05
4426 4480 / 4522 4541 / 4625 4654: 0.04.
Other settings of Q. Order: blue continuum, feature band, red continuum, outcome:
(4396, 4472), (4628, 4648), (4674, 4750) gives -0.89 angstrom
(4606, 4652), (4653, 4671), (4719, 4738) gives 0.65 angstrom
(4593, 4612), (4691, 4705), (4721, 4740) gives 0.57 angstrom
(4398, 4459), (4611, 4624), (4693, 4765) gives -0.71 angstrom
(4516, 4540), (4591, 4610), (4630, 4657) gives -0.36 angstrom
